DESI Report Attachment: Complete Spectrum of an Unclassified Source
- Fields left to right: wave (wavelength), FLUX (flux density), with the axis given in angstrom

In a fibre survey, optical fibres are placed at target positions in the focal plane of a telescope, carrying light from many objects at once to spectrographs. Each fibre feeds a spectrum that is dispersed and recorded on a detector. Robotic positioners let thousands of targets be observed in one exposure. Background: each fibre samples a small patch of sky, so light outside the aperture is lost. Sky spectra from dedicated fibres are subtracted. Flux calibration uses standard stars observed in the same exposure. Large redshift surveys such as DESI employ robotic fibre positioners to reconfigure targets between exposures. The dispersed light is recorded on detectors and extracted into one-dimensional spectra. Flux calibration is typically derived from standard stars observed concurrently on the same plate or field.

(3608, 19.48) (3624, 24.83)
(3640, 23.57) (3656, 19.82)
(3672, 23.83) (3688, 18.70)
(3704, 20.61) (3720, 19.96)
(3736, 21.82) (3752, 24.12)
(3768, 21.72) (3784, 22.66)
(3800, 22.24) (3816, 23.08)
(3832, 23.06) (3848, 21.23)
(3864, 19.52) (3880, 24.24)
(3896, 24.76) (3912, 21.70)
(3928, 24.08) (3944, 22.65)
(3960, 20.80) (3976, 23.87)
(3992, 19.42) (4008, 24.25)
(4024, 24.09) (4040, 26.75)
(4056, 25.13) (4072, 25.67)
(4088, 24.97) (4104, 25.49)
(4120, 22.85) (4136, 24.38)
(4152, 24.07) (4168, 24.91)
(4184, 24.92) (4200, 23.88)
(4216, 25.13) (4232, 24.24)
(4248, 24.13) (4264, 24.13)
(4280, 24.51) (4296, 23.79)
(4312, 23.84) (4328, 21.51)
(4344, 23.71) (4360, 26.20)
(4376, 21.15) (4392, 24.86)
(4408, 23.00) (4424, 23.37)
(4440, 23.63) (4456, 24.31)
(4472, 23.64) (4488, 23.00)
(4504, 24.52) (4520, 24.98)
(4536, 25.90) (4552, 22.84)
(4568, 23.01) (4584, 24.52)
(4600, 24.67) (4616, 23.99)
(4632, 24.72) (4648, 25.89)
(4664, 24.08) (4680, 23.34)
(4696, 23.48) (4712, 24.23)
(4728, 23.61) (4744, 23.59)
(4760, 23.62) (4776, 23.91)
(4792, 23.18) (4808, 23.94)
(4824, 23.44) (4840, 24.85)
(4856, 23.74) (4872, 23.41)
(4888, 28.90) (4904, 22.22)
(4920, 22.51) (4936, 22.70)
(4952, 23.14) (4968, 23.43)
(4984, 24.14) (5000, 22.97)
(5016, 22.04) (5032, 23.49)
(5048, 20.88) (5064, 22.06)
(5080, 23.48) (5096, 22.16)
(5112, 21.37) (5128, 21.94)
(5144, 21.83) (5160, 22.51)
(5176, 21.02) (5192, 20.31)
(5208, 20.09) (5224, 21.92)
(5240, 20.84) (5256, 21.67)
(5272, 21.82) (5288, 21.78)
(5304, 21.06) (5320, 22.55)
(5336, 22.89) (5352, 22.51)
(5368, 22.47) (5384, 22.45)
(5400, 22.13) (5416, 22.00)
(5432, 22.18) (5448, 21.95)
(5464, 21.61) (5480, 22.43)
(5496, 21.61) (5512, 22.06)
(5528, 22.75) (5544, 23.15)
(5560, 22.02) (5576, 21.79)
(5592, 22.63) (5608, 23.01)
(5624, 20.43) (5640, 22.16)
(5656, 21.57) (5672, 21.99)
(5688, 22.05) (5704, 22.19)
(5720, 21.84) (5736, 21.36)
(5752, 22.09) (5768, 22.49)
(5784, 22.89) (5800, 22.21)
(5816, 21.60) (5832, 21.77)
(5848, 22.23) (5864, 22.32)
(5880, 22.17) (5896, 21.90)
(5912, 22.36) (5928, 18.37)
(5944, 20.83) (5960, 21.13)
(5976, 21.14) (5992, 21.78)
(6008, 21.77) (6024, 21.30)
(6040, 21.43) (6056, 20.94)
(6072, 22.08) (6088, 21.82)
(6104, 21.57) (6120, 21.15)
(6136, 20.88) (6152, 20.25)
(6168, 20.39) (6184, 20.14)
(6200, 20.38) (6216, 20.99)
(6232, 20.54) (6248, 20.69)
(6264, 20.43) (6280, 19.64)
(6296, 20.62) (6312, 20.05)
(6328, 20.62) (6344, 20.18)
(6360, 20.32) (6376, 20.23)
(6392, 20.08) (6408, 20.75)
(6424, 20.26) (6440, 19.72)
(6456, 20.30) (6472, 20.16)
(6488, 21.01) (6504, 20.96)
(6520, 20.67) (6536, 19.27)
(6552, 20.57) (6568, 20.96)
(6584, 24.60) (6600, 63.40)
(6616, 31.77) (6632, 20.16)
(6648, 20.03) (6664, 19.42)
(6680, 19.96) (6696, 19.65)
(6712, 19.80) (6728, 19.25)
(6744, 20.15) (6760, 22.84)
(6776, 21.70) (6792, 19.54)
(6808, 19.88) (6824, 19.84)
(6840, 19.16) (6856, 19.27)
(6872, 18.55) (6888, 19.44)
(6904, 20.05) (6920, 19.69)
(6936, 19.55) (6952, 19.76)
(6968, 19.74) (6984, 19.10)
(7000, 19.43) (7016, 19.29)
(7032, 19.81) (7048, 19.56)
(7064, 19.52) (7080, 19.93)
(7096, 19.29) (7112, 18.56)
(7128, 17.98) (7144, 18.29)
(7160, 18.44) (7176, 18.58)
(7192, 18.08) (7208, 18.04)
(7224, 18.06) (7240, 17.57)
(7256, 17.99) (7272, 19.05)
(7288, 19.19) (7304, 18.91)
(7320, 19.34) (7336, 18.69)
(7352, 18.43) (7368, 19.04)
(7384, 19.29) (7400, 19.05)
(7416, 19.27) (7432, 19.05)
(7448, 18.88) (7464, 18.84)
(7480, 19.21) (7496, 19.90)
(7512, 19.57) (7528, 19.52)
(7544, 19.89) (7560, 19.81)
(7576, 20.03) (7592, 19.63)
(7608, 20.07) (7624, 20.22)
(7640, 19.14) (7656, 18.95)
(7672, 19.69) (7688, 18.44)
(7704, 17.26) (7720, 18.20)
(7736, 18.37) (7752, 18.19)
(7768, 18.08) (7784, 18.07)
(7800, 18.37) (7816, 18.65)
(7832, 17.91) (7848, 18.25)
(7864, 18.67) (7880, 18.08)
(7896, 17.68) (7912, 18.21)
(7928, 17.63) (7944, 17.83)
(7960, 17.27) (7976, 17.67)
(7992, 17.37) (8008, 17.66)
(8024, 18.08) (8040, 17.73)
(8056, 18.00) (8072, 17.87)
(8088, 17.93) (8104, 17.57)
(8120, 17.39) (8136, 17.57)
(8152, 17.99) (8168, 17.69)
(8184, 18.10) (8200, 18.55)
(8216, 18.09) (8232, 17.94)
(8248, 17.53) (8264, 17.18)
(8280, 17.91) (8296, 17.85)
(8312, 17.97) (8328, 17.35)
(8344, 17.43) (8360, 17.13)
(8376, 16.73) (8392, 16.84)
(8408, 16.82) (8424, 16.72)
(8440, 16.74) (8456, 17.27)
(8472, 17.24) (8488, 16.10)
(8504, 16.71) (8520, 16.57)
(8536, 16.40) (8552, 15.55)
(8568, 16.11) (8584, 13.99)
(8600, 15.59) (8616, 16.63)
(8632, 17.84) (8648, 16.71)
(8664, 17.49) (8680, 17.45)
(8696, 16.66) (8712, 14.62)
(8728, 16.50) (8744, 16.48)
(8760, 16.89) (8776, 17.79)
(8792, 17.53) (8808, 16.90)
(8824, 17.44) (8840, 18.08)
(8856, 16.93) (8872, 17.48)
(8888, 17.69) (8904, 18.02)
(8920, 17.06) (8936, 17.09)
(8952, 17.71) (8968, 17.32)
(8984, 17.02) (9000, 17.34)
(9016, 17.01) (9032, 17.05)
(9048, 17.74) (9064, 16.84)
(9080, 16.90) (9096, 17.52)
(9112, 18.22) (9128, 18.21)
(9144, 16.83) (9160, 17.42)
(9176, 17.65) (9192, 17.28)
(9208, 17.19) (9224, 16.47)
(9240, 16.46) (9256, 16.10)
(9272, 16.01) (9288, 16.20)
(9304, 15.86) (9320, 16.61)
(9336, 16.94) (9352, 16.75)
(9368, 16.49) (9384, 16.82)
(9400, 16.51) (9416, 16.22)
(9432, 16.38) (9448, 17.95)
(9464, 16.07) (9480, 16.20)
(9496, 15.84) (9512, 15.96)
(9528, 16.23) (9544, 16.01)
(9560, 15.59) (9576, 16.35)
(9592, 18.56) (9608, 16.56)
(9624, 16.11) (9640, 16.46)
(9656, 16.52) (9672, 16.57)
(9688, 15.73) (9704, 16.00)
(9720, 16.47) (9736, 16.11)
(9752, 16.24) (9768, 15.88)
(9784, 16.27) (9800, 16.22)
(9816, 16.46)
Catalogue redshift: 0.01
